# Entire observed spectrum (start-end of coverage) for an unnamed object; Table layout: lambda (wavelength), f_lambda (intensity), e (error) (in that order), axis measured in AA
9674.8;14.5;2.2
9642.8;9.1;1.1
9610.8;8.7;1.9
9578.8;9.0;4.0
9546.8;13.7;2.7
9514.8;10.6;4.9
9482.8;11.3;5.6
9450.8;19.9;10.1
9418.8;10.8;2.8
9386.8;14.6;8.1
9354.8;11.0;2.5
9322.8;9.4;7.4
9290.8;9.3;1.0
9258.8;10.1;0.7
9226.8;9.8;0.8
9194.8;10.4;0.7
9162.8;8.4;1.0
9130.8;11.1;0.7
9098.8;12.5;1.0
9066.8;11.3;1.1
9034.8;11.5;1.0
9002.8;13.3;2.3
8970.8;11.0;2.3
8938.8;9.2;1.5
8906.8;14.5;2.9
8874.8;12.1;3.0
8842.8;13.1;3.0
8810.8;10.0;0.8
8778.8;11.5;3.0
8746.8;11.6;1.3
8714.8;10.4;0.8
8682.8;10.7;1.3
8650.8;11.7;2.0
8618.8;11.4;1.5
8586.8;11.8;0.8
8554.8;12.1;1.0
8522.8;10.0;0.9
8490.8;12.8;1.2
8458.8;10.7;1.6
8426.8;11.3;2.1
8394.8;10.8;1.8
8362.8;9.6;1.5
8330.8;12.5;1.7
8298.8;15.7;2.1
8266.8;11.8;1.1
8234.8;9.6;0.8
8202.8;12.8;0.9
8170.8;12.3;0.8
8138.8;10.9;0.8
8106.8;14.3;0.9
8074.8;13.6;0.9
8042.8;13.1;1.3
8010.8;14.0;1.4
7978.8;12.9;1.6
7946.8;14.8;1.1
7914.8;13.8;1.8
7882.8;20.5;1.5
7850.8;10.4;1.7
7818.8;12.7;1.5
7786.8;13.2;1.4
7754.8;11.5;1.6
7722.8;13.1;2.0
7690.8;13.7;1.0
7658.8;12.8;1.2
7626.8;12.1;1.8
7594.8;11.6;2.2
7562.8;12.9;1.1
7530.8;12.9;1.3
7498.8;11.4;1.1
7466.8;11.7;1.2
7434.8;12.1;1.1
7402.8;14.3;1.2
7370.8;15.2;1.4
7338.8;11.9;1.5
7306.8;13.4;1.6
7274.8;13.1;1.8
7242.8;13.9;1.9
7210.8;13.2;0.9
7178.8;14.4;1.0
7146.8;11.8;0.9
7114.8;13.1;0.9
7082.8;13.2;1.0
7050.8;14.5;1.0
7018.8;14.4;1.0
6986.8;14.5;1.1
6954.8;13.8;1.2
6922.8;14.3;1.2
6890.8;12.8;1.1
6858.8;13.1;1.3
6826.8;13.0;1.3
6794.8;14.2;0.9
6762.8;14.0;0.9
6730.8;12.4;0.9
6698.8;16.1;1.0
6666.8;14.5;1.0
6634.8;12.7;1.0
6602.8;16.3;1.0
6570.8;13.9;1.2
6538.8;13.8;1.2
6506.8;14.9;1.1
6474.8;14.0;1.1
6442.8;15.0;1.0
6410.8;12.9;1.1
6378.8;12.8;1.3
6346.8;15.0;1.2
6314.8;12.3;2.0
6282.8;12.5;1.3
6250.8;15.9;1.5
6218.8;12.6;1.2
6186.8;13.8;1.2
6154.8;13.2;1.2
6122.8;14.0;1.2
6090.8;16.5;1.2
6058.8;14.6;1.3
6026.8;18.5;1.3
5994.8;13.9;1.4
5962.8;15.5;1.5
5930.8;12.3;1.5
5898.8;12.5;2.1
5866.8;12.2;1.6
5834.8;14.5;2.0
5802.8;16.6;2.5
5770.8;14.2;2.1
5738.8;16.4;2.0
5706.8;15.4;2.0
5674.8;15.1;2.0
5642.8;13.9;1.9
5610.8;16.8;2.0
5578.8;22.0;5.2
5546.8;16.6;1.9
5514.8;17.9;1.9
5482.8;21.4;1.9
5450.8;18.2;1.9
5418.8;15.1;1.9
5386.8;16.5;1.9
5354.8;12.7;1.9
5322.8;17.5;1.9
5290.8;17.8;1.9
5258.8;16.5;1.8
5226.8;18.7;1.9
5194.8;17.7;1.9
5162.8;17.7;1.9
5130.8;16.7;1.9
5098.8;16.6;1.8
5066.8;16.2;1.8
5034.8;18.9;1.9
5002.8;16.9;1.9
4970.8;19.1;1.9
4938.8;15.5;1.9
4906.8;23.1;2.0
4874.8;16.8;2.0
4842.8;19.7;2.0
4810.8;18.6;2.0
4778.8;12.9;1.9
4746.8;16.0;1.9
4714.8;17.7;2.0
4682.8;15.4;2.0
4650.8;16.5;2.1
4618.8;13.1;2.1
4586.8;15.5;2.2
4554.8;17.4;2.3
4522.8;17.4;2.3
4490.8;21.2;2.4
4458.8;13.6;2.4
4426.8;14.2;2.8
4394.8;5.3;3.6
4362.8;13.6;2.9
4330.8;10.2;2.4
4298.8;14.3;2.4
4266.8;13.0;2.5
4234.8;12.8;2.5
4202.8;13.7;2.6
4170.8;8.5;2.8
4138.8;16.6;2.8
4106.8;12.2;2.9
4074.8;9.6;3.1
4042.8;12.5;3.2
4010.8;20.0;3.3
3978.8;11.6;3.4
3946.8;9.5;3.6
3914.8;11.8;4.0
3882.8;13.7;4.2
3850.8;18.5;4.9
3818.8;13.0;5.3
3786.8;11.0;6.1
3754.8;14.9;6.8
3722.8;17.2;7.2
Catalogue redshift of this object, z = 0.20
